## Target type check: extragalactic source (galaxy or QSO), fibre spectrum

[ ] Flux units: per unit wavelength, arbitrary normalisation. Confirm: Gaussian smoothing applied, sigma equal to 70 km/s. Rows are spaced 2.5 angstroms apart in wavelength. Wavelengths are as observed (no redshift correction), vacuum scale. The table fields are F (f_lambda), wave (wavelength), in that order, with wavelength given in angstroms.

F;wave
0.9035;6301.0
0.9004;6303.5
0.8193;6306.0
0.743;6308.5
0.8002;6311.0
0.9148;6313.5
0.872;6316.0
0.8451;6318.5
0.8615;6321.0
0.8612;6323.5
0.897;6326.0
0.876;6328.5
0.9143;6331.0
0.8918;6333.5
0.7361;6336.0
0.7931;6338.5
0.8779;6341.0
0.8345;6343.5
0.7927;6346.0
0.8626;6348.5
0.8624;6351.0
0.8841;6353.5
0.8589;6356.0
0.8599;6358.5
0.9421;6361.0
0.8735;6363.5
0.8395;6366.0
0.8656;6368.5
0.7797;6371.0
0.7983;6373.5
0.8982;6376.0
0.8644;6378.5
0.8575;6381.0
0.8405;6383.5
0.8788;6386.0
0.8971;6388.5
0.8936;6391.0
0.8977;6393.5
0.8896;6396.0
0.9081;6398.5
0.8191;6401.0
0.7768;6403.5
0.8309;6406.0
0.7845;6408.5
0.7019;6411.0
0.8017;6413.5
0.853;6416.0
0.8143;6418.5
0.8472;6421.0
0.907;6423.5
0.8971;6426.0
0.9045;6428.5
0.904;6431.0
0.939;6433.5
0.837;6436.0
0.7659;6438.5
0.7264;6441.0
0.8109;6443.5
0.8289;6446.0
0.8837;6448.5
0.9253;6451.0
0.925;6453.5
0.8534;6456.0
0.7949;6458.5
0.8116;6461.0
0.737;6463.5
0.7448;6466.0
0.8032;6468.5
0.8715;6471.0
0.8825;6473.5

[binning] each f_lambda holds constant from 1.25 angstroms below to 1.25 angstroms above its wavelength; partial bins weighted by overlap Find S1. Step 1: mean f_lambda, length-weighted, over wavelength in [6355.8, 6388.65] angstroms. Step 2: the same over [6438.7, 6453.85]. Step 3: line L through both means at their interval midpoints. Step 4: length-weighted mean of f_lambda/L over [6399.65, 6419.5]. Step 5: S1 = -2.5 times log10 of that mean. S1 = 0.07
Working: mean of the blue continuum 0.86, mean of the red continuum 0.84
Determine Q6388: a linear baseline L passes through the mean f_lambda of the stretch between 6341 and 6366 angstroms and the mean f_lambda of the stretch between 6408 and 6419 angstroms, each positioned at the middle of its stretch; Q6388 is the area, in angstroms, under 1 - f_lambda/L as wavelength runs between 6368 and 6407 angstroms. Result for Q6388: -1.65 angstroms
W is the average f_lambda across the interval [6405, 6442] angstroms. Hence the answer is 0.835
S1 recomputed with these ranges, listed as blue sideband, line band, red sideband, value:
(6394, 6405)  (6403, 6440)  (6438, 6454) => 0.01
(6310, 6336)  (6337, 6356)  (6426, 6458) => 0.03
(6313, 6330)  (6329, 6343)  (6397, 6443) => 0.03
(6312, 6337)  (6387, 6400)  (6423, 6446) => -0.05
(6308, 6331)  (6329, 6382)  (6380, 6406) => 0.01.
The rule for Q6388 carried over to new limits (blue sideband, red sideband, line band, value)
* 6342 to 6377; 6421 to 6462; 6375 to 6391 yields -0.4 angstroms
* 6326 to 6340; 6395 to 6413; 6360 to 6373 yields -0.4 angstroms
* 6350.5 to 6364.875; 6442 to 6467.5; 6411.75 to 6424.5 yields 0.2 angstroms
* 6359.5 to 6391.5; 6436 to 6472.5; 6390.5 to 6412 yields 0.4 angstroms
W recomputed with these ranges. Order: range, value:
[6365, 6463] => 0.847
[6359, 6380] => 0.858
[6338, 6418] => 0.848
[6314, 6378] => 0.856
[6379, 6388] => 0.863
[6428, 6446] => 0.838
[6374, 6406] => 0.865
